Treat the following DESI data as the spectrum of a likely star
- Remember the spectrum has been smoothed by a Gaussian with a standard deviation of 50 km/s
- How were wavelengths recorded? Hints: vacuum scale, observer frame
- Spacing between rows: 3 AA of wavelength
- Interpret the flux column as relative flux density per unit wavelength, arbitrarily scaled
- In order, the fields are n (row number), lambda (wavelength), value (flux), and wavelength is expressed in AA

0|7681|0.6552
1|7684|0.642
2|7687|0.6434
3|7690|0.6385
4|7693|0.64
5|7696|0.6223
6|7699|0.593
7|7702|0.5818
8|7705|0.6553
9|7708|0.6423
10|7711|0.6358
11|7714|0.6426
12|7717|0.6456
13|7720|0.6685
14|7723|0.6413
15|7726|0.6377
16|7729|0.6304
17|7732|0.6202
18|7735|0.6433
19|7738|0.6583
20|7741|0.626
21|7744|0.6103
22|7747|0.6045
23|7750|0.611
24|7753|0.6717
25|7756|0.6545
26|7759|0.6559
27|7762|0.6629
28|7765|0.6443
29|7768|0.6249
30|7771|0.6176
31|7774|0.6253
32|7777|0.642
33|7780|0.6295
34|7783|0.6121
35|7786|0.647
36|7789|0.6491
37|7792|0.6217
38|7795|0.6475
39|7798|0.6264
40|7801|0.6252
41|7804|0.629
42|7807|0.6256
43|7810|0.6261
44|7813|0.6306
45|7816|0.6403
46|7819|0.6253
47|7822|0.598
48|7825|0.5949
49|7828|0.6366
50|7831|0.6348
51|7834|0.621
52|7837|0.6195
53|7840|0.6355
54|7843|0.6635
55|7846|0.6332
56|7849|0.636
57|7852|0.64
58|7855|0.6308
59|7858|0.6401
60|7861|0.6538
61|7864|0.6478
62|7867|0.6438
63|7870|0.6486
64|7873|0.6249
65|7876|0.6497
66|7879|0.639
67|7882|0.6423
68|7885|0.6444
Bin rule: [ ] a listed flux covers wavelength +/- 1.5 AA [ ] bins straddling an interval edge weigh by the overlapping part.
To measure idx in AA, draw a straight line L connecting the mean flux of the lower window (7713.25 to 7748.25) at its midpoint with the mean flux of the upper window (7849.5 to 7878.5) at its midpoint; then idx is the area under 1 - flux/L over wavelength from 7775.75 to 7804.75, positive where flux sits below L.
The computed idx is 0.25 AA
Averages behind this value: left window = 0.636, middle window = 0.633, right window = 0.642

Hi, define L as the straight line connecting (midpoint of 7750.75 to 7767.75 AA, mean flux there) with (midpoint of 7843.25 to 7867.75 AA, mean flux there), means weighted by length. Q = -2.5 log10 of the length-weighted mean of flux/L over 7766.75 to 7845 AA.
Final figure 0.03 mag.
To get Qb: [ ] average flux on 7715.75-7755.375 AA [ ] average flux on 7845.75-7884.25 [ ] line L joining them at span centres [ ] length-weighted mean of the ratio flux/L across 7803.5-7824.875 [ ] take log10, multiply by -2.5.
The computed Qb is 0.03 mag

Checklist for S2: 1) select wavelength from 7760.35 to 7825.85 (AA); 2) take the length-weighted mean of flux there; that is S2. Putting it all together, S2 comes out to 0.63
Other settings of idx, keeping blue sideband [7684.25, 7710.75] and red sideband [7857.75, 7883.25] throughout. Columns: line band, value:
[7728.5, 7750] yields 0.2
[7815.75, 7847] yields 0.6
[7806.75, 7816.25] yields 0.1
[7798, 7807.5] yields 0.2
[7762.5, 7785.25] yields 0.2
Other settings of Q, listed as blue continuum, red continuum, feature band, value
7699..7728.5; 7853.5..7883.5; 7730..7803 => 0.006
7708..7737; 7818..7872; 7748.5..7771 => -0.010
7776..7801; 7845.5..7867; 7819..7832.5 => 0.036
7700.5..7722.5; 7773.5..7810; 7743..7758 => 0.006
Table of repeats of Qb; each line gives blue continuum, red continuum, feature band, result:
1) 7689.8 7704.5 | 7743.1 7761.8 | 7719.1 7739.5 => -0.02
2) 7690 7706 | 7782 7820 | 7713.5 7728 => -0.04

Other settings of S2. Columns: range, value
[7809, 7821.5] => 0.628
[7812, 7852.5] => 0.629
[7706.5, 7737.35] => 0.641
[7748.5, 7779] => 0.641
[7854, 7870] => 0.644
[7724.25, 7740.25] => 0.637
